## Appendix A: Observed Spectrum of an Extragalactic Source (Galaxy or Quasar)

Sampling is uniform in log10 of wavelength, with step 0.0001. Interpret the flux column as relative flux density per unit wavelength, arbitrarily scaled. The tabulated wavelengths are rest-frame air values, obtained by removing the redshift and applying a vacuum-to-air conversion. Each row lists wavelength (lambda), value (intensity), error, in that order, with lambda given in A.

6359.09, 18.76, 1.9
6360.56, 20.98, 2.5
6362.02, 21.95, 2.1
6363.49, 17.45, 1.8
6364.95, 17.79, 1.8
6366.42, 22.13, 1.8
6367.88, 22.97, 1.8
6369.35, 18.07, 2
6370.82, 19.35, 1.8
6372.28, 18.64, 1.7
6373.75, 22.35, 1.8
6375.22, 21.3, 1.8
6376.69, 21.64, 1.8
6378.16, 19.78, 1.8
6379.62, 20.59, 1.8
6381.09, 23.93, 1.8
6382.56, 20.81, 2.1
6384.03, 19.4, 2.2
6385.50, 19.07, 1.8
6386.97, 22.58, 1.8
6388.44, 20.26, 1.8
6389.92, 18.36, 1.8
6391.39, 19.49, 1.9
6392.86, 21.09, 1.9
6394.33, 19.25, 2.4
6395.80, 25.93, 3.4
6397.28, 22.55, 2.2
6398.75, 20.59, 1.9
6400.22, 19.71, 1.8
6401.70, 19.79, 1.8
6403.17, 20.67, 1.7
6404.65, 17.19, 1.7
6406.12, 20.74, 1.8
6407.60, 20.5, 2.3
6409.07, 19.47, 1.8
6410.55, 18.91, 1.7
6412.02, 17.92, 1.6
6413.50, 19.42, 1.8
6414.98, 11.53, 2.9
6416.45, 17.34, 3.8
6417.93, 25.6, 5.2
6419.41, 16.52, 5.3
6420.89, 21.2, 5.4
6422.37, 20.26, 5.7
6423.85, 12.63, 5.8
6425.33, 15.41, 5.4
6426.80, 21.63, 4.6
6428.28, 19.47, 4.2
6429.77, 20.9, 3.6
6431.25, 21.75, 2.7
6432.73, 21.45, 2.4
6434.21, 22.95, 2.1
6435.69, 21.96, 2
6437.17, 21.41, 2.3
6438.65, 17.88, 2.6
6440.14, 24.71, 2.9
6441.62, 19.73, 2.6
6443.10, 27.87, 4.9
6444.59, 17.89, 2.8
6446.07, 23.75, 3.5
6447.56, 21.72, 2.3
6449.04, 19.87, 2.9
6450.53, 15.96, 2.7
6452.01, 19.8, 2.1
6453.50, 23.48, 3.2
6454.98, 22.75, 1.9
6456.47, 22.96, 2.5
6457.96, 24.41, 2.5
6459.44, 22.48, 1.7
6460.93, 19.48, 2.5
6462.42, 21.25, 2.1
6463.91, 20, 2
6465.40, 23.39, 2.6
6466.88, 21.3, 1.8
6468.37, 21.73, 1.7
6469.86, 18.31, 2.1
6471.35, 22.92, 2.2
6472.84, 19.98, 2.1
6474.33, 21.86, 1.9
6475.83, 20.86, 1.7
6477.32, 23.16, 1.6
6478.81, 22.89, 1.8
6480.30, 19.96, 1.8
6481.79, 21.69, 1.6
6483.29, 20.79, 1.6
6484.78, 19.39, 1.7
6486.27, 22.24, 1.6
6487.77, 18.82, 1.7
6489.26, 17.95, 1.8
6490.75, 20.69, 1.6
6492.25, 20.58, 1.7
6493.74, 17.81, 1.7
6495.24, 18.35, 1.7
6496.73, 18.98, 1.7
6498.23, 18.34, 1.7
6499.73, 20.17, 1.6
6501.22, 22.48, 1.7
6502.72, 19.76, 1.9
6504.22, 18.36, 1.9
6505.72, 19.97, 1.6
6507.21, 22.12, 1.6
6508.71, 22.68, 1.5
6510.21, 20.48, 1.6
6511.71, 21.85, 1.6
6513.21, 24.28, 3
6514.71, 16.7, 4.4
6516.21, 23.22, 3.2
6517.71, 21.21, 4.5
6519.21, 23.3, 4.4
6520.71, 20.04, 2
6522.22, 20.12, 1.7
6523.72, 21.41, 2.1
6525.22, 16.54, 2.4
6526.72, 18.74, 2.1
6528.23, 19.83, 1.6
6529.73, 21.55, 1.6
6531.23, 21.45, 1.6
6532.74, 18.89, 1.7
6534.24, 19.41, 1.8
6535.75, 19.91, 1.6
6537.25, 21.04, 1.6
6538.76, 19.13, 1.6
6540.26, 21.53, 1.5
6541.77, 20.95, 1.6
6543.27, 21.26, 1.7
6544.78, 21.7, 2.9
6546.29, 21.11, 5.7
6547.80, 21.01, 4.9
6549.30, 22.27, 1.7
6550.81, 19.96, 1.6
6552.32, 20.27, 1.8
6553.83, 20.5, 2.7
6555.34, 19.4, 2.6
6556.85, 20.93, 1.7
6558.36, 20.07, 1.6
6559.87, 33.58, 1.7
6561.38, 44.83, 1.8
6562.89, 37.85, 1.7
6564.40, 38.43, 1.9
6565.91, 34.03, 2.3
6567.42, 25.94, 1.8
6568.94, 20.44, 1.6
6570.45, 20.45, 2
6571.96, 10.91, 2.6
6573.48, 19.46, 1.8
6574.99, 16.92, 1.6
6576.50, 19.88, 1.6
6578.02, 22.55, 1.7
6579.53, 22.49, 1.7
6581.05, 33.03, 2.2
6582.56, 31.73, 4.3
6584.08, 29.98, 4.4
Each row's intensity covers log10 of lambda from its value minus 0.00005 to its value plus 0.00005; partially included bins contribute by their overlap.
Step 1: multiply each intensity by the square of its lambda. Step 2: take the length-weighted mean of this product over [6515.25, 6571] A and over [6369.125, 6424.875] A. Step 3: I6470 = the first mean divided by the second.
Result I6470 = 1.22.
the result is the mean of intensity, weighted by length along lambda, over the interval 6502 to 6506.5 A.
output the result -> 19.4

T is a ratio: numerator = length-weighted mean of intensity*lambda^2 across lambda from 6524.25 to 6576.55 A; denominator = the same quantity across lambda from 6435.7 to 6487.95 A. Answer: 1.1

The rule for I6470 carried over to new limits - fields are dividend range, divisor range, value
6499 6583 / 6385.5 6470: 1.14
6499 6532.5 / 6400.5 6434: 1.11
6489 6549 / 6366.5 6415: 1.05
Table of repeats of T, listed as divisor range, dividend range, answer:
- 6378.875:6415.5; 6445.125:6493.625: 1.08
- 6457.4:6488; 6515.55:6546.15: 0.98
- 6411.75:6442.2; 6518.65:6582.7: 1.21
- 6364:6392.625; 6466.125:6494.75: 1.04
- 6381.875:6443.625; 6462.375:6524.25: 1.06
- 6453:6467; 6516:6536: 0.94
